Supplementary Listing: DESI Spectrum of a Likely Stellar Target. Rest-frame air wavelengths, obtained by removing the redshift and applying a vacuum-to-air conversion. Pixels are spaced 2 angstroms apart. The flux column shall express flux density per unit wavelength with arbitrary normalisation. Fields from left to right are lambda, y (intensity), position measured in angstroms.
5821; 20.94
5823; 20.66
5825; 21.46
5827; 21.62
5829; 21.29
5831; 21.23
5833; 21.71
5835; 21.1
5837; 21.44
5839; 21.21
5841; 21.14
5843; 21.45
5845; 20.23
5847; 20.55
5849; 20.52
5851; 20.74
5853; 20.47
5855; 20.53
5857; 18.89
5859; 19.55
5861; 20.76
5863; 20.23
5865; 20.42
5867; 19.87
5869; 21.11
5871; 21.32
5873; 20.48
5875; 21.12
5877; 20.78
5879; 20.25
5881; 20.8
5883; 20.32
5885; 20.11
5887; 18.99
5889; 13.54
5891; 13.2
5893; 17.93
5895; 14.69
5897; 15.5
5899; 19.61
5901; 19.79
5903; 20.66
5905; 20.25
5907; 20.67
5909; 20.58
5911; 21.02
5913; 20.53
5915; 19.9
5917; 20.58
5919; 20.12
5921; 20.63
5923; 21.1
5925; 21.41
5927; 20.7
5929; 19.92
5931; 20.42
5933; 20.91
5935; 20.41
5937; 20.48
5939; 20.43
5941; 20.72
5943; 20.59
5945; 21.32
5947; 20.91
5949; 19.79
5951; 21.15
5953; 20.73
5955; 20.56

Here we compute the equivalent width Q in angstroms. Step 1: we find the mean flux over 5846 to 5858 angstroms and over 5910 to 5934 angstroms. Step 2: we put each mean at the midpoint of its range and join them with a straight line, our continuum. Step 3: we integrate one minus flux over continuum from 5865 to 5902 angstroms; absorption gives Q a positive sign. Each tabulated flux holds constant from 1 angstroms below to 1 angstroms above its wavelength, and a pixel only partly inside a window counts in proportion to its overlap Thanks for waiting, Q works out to 2.8 angstroms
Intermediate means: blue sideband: 20.3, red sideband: 20.6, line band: 18.9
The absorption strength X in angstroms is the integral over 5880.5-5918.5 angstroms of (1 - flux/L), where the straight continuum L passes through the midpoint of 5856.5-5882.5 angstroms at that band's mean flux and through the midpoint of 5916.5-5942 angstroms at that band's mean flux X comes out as 3.1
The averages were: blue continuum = 20.5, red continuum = 20.6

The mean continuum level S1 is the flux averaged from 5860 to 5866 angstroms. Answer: 20.5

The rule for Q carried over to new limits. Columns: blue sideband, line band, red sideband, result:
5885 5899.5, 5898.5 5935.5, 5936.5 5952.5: -4.3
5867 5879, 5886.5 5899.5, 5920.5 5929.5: 3.0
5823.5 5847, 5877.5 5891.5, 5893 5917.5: 1.1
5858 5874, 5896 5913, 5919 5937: 0.6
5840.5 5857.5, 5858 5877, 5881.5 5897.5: -1.7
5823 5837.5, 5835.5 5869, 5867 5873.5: 0.9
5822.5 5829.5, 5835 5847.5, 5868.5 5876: 0.1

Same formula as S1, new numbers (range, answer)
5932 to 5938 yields 20.6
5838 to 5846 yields 21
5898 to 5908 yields 20.2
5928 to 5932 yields 20.2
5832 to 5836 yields 21.4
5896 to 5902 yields 18.3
